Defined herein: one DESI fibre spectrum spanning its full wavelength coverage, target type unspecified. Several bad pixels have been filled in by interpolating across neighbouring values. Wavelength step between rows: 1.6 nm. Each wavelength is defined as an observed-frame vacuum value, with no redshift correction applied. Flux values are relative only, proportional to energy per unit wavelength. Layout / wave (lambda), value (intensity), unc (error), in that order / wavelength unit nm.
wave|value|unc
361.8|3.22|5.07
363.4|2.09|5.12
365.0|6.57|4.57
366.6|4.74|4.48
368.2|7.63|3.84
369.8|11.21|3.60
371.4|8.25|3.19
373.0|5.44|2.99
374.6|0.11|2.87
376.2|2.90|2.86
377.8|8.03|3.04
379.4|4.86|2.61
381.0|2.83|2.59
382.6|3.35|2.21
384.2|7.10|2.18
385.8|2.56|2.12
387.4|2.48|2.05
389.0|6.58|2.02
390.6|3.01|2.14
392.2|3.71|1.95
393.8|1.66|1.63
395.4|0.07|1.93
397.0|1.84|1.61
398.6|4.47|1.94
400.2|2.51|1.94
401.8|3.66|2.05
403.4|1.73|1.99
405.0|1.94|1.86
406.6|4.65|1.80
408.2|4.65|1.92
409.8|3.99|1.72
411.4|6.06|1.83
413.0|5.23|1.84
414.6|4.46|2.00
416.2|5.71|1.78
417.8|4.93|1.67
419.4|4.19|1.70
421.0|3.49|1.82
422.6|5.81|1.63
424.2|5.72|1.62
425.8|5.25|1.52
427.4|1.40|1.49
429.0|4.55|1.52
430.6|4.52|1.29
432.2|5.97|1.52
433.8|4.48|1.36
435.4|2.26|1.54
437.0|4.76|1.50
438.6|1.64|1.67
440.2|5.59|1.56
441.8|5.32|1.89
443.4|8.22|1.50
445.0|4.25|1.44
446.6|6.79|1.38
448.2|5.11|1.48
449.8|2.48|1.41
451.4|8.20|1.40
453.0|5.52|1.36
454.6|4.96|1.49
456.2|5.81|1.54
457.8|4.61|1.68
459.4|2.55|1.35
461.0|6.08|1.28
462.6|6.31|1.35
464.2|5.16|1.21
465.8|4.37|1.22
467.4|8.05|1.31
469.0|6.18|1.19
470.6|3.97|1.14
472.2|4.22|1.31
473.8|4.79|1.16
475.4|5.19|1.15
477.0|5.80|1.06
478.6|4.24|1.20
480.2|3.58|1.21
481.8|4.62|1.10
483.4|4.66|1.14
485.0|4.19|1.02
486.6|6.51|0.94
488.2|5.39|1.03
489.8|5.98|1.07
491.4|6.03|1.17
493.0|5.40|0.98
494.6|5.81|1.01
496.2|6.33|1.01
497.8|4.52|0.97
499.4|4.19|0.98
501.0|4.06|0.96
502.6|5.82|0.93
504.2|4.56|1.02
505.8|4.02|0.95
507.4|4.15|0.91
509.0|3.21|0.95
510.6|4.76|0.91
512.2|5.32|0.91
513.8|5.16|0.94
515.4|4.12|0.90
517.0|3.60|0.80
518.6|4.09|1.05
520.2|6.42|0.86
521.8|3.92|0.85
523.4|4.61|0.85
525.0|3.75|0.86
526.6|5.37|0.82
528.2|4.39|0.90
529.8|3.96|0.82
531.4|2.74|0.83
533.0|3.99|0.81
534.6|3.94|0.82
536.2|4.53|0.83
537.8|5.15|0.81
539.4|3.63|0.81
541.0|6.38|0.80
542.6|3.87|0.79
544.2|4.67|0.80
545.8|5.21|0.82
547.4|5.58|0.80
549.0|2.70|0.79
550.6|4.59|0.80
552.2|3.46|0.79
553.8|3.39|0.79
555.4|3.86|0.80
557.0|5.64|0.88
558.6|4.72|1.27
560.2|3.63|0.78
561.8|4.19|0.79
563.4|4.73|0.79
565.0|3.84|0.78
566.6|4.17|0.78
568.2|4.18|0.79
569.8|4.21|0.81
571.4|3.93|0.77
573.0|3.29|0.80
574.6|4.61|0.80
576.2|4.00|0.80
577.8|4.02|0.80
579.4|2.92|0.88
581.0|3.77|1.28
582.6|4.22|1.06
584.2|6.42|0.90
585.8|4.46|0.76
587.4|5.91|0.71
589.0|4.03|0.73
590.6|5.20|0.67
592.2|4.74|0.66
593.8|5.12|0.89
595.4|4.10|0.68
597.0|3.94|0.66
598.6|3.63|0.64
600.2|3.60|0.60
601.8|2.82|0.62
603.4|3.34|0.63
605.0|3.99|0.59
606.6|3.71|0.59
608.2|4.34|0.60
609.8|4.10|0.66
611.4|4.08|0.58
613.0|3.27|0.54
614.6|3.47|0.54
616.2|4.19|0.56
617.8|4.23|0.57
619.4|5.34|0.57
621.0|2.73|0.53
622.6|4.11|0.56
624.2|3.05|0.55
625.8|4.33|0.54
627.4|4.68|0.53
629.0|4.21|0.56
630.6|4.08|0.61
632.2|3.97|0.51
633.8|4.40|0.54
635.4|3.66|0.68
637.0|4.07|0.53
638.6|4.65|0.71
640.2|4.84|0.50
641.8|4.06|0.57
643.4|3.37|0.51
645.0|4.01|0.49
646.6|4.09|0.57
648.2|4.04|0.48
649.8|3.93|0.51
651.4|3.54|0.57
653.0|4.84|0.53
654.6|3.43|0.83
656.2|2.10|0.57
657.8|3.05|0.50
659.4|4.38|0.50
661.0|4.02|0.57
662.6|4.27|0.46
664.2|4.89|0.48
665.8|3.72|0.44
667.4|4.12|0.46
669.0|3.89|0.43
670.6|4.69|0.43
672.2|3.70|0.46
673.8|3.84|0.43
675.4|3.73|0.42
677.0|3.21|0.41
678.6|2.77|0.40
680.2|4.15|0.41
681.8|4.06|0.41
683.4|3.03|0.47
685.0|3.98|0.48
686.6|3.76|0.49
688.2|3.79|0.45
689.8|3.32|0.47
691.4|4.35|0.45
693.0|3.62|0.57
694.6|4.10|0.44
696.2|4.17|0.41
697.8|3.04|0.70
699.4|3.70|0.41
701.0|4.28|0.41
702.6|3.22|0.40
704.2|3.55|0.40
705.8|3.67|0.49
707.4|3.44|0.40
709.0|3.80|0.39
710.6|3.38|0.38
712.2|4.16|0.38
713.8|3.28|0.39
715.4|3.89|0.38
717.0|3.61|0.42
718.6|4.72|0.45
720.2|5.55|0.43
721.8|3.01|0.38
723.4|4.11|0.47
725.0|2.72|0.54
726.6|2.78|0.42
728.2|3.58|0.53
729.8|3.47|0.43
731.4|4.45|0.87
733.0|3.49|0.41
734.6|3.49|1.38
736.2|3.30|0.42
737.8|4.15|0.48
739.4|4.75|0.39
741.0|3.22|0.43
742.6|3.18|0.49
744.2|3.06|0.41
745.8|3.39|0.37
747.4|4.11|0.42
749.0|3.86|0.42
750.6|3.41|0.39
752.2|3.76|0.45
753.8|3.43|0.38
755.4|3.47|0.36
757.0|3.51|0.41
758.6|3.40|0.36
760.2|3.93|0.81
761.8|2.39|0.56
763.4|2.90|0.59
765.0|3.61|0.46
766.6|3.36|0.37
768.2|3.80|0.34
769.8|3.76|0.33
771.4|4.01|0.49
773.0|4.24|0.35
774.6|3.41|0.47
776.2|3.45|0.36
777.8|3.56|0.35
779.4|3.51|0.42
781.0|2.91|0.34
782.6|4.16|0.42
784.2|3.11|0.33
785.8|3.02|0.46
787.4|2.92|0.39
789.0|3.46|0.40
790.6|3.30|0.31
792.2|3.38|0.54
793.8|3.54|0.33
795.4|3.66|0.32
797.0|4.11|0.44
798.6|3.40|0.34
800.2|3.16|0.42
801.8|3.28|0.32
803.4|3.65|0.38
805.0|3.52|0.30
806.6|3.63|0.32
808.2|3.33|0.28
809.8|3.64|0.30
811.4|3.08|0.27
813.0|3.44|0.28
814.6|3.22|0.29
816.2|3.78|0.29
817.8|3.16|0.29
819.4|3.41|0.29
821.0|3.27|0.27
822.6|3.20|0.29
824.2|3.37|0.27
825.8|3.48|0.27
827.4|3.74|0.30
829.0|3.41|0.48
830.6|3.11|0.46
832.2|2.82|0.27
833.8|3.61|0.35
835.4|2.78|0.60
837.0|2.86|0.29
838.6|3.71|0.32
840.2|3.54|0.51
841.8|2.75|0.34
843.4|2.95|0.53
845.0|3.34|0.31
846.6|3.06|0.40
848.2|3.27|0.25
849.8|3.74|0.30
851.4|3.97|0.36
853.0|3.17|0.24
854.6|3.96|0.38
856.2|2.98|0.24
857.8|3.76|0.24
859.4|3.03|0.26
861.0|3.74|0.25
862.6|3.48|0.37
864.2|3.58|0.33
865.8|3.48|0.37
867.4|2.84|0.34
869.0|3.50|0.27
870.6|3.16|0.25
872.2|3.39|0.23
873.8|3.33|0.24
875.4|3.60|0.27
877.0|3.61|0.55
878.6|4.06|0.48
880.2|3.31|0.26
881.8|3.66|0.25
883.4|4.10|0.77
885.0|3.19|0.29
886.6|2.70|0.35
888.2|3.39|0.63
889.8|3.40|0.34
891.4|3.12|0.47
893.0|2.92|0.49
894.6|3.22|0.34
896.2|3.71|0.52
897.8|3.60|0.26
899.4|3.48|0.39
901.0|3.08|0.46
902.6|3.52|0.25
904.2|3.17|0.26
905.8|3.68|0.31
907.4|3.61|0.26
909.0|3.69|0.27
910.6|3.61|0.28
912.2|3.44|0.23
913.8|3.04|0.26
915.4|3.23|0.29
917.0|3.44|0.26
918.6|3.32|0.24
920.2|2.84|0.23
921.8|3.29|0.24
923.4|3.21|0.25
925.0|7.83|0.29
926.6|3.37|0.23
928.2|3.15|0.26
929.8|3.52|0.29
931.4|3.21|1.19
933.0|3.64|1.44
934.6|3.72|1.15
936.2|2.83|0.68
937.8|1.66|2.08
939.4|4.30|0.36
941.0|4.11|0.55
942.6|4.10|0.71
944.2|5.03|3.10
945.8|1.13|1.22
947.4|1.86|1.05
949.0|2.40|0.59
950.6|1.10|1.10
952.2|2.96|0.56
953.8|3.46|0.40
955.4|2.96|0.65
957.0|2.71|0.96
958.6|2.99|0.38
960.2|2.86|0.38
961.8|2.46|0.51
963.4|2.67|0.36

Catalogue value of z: 0.10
